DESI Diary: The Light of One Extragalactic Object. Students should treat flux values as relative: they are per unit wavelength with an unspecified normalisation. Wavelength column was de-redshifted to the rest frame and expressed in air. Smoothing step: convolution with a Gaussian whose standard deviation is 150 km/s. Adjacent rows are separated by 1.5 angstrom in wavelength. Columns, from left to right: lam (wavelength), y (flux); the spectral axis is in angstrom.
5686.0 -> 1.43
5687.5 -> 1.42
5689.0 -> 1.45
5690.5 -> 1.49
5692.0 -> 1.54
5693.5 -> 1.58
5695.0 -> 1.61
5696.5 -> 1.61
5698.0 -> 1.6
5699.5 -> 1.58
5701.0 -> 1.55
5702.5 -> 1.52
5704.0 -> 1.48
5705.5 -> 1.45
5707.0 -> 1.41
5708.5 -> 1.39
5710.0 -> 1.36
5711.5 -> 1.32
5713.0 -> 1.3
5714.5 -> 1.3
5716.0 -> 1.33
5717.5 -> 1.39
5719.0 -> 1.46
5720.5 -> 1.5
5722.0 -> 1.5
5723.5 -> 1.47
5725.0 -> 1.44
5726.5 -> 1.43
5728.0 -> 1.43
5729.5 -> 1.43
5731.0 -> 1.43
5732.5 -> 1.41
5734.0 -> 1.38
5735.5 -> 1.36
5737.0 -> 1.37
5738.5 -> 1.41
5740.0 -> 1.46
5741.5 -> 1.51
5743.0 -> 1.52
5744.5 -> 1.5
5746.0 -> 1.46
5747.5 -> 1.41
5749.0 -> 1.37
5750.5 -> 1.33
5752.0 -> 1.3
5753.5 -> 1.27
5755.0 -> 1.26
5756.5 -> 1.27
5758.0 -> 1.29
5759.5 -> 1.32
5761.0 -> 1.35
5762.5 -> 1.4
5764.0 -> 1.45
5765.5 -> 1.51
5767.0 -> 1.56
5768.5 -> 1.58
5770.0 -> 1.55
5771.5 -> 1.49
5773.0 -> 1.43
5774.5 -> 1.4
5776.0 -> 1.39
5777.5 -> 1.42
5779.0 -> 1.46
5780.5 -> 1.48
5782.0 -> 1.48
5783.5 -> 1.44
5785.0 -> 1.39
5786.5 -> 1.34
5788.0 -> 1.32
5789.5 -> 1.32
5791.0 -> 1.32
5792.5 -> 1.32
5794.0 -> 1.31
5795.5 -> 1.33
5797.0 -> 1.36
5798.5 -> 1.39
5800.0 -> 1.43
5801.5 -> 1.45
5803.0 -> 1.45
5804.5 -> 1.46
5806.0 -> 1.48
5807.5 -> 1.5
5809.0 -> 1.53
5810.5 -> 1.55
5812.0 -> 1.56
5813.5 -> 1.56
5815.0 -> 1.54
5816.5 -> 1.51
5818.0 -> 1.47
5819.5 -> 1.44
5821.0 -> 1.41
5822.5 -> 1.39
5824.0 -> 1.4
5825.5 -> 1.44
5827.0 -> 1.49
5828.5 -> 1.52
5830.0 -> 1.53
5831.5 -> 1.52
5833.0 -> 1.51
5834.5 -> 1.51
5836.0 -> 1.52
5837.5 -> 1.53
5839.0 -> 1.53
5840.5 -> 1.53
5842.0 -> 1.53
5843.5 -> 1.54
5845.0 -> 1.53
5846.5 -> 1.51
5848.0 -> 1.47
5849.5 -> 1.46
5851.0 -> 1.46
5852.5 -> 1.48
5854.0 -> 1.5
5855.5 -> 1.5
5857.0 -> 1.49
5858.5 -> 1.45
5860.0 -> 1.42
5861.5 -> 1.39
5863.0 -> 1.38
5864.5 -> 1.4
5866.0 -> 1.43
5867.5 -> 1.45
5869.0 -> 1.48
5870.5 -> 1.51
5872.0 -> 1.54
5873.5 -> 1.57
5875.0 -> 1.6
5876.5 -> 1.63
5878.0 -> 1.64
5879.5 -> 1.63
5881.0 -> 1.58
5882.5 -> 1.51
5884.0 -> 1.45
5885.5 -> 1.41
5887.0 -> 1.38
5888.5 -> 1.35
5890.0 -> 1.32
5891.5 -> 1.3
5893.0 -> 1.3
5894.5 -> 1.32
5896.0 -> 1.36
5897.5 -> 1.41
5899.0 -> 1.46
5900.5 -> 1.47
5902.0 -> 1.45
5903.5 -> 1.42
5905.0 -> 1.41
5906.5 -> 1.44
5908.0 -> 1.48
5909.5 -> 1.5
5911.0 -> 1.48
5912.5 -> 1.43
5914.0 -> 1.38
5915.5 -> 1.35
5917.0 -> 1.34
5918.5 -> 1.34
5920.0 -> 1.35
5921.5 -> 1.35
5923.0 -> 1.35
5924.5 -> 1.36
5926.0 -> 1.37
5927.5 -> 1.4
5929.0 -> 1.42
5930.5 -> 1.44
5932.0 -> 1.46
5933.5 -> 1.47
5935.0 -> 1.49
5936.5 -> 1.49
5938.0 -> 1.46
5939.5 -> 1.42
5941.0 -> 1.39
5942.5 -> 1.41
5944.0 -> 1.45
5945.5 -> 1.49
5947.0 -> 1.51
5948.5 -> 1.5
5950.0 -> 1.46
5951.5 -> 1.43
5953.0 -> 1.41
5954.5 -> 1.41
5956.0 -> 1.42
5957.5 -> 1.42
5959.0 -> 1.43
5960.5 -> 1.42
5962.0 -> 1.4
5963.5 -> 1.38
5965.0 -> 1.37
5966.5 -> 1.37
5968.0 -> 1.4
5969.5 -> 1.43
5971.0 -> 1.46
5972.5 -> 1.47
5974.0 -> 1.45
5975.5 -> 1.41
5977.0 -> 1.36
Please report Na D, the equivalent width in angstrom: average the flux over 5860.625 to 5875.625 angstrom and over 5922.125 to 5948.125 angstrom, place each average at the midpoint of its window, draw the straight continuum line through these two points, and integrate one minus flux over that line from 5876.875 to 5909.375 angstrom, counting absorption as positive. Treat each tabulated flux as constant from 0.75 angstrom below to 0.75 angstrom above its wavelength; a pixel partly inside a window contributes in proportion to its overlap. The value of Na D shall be 0.5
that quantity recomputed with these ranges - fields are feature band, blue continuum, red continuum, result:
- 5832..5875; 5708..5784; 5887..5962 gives -2.3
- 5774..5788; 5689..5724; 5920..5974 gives 0.4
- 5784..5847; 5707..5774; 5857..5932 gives -1.7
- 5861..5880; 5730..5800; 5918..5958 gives -1.3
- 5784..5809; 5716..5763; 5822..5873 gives 0.9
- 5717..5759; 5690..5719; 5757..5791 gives 1.1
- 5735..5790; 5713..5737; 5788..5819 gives 0.6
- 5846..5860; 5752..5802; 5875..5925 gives -0.6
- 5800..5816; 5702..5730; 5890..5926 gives -1.1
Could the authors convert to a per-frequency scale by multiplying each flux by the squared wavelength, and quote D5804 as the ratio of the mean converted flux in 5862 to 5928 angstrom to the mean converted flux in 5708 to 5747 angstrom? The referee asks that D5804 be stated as 1.1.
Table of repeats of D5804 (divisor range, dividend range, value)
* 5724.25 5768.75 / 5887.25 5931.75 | 1.05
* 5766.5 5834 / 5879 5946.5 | 1.02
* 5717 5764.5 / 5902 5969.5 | 1.08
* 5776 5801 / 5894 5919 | 1.07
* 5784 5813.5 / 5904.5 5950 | 1.05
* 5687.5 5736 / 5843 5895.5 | 1.07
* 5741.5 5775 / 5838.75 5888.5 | 1.10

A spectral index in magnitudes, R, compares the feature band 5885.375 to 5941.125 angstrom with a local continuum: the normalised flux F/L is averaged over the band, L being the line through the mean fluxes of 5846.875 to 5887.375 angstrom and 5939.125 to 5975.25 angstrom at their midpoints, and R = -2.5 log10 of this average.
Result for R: 0.04 mag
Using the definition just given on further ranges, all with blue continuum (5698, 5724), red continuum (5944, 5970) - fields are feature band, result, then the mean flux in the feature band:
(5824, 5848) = -0.06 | 1.51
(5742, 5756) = 0.04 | 1.38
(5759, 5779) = -0.01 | 1.45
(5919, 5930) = 0.04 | 1.37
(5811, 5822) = -0.05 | 1.5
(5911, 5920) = 0.04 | 1.38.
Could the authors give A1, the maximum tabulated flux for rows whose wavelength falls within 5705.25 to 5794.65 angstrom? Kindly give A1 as 1.58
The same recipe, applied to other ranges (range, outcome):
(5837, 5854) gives 1.54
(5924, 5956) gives 1.51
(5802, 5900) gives 1.64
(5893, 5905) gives 1.47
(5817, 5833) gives 1.53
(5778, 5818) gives 1.56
